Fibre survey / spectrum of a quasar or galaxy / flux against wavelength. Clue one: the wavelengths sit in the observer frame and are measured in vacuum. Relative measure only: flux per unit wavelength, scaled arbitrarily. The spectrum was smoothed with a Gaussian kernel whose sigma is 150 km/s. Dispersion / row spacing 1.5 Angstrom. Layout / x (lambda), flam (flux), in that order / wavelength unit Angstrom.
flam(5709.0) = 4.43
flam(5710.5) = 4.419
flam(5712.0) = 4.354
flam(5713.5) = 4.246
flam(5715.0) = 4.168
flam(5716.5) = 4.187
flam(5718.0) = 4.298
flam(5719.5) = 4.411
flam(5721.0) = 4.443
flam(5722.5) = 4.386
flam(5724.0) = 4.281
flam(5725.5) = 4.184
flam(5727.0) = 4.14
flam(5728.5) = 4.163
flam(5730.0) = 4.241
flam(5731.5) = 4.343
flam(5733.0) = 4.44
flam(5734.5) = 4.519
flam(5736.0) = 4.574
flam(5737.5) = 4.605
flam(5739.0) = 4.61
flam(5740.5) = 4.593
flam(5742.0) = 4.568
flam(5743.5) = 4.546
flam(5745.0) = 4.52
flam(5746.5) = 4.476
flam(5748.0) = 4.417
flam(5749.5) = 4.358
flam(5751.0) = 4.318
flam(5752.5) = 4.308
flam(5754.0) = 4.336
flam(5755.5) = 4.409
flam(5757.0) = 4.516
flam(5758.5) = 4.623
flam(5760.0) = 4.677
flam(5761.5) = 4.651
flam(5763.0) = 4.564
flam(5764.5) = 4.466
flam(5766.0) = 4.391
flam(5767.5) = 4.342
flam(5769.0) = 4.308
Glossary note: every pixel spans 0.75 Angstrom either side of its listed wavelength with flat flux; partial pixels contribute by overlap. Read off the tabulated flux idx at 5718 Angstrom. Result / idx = 4.298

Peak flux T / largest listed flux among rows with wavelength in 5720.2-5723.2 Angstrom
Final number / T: 4.443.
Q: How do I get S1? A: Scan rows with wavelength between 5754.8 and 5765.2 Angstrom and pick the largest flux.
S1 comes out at 4.677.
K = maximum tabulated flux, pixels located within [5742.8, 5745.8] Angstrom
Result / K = 4.546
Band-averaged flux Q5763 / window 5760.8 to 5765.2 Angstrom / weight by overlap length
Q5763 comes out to 4.56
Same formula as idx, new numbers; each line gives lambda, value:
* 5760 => 4.677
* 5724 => 4.281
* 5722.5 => 4.386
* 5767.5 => 4.342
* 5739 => 4.61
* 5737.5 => 4.605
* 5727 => 4.14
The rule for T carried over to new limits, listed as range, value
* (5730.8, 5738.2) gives 4.605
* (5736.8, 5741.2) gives 4.61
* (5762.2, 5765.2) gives 4.564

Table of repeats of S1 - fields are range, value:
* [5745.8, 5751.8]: 4.476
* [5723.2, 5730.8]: 4.281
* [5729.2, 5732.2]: 4.343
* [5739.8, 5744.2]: 4.593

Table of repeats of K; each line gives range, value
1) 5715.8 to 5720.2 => 4.411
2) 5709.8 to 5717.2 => 4.419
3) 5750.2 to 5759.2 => 4.623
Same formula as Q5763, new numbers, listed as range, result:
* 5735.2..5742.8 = 4.59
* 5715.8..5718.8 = 4.25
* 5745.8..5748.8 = 4.44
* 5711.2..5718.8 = 4.25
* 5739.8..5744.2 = 4.57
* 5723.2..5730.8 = 4.2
